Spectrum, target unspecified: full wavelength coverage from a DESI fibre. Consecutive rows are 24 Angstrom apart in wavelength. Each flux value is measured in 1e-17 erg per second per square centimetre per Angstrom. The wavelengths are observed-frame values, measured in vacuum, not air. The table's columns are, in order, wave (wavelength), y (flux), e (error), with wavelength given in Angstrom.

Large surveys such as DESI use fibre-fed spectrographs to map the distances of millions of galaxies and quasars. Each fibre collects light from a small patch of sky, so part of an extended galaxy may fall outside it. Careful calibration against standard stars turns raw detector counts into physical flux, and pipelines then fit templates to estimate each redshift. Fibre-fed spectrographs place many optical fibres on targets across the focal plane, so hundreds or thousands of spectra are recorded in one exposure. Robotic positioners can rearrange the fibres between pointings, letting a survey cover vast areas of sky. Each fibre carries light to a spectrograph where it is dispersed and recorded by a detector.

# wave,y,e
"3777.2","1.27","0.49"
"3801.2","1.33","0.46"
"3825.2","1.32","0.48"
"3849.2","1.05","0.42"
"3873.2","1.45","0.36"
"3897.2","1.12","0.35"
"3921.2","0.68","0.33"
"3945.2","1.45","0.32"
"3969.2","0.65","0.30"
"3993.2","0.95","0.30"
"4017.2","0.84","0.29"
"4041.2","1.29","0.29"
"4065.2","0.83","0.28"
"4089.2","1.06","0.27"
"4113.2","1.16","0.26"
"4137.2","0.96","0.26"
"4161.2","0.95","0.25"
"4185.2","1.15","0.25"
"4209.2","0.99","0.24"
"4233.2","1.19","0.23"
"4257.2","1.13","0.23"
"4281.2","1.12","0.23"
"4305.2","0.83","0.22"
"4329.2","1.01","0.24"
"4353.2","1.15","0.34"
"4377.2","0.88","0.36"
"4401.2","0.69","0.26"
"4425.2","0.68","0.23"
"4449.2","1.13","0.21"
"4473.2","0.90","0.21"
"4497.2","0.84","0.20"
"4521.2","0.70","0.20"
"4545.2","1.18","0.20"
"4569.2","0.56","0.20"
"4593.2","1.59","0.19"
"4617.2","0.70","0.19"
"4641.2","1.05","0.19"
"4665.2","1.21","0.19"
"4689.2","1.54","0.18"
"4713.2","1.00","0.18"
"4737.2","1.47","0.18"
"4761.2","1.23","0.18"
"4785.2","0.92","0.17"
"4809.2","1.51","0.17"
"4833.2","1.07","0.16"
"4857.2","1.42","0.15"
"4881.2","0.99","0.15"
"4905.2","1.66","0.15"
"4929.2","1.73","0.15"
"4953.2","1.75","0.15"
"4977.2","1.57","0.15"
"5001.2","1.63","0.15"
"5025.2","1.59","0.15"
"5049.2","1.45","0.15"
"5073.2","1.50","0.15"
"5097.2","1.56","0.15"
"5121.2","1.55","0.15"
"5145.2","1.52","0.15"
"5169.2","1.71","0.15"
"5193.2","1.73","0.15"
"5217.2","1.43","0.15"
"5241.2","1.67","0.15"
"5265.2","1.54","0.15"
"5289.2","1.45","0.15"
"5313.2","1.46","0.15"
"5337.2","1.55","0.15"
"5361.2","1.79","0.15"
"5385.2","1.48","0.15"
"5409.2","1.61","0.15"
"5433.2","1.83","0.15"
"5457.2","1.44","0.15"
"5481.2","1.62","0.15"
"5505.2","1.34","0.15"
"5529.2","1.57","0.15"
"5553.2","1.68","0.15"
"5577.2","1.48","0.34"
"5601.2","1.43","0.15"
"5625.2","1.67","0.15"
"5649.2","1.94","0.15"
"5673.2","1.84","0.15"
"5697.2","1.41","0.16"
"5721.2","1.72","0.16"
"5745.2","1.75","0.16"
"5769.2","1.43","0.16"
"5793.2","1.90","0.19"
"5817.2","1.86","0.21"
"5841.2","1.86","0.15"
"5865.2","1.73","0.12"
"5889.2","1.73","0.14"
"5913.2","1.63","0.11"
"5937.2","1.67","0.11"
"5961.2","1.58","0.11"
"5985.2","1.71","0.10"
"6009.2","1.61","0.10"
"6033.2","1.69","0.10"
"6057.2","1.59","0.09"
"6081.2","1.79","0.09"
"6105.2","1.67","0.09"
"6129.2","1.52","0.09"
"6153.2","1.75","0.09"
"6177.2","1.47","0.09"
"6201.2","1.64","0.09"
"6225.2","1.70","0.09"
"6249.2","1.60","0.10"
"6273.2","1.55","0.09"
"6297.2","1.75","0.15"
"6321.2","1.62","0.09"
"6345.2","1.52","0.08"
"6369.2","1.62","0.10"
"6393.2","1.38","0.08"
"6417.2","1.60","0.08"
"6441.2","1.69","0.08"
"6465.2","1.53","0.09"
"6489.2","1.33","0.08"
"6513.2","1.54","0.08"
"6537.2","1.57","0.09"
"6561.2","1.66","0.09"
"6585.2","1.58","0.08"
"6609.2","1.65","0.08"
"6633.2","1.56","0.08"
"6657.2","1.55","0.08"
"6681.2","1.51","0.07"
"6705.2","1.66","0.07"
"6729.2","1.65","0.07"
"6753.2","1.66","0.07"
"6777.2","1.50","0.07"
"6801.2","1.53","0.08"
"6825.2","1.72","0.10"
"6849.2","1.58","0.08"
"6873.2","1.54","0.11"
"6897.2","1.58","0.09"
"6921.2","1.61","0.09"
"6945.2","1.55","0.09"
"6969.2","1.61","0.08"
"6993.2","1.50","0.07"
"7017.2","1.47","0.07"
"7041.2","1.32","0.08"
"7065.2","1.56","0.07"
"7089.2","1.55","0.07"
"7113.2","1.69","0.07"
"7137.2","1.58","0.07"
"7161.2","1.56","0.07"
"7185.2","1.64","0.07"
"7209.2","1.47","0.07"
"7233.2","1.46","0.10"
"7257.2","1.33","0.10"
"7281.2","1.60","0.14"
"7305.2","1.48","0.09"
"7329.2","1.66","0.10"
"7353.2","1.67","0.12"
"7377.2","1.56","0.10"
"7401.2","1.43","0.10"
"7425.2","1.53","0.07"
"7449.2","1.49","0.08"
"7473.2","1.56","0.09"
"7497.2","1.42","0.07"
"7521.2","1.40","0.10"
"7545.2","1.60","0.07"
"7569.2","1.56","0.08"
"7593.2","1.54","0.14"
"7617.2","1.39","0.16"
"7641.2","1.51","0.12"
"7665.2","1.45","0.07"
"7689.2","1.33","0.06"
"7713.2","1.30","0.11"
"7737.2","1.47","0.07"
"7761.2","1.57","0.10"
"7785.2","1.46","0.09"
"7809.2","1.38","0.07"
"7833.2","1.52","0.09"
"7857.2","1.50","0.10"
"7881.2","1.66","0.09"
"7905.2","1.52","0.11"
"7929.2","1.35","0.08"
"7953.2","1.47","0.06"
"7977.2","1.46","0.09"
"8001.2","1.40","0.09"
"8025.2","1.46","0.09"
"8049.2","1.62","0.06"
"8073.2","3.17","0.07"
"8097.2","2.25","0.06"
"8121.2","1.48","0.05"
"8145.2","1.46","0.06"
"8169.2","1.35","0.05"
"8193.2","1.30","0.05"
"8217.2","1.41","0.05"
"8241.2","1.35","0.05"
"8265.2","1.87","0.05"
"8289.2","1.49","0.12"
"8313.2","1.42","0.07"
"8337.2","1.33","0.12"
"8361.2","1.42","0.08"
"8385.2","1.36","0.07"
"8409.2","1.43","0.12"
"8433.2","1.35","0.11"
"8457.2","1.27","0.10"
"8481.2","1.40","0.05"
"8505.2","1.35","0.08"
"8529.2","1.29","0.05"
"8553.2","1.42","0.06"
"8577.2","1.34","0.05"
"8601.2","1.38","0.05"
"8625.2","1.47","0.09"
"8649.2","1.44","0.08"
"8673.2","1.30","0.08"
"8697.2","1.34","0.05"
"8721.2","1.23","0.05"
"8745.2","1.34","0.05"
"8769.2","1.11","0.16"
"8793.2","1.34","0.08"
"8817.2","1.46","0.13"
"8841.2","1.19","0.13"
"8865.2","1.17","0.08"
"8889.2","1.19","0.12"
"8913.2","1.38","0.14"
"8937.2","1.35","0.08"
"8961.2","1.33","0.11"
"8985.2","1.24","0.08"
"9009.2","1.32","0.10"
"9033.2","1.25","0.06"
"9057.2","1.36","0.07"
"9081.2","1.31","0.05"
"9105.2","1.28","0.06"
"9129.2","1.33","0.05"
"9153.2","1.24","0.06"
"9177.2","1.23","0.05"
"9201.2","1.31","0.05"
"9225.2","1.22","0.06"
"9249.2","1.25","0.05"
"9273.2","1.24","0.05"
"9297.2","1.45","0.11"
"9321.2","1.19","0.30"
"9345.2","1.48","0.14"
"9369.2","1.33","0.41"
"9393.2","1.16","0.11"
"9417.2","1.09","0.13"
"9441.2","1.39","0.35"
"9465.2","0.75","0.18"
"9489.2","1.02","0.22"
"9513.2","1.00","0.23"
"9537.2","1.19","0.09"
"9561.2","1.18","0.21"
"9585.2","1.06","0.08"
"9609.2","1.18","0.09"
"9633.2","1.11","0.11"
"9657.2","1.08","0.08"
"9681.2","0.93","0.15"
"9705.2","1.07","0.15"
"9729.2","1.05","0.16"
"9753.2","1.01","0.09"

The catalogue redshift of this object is 0.23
